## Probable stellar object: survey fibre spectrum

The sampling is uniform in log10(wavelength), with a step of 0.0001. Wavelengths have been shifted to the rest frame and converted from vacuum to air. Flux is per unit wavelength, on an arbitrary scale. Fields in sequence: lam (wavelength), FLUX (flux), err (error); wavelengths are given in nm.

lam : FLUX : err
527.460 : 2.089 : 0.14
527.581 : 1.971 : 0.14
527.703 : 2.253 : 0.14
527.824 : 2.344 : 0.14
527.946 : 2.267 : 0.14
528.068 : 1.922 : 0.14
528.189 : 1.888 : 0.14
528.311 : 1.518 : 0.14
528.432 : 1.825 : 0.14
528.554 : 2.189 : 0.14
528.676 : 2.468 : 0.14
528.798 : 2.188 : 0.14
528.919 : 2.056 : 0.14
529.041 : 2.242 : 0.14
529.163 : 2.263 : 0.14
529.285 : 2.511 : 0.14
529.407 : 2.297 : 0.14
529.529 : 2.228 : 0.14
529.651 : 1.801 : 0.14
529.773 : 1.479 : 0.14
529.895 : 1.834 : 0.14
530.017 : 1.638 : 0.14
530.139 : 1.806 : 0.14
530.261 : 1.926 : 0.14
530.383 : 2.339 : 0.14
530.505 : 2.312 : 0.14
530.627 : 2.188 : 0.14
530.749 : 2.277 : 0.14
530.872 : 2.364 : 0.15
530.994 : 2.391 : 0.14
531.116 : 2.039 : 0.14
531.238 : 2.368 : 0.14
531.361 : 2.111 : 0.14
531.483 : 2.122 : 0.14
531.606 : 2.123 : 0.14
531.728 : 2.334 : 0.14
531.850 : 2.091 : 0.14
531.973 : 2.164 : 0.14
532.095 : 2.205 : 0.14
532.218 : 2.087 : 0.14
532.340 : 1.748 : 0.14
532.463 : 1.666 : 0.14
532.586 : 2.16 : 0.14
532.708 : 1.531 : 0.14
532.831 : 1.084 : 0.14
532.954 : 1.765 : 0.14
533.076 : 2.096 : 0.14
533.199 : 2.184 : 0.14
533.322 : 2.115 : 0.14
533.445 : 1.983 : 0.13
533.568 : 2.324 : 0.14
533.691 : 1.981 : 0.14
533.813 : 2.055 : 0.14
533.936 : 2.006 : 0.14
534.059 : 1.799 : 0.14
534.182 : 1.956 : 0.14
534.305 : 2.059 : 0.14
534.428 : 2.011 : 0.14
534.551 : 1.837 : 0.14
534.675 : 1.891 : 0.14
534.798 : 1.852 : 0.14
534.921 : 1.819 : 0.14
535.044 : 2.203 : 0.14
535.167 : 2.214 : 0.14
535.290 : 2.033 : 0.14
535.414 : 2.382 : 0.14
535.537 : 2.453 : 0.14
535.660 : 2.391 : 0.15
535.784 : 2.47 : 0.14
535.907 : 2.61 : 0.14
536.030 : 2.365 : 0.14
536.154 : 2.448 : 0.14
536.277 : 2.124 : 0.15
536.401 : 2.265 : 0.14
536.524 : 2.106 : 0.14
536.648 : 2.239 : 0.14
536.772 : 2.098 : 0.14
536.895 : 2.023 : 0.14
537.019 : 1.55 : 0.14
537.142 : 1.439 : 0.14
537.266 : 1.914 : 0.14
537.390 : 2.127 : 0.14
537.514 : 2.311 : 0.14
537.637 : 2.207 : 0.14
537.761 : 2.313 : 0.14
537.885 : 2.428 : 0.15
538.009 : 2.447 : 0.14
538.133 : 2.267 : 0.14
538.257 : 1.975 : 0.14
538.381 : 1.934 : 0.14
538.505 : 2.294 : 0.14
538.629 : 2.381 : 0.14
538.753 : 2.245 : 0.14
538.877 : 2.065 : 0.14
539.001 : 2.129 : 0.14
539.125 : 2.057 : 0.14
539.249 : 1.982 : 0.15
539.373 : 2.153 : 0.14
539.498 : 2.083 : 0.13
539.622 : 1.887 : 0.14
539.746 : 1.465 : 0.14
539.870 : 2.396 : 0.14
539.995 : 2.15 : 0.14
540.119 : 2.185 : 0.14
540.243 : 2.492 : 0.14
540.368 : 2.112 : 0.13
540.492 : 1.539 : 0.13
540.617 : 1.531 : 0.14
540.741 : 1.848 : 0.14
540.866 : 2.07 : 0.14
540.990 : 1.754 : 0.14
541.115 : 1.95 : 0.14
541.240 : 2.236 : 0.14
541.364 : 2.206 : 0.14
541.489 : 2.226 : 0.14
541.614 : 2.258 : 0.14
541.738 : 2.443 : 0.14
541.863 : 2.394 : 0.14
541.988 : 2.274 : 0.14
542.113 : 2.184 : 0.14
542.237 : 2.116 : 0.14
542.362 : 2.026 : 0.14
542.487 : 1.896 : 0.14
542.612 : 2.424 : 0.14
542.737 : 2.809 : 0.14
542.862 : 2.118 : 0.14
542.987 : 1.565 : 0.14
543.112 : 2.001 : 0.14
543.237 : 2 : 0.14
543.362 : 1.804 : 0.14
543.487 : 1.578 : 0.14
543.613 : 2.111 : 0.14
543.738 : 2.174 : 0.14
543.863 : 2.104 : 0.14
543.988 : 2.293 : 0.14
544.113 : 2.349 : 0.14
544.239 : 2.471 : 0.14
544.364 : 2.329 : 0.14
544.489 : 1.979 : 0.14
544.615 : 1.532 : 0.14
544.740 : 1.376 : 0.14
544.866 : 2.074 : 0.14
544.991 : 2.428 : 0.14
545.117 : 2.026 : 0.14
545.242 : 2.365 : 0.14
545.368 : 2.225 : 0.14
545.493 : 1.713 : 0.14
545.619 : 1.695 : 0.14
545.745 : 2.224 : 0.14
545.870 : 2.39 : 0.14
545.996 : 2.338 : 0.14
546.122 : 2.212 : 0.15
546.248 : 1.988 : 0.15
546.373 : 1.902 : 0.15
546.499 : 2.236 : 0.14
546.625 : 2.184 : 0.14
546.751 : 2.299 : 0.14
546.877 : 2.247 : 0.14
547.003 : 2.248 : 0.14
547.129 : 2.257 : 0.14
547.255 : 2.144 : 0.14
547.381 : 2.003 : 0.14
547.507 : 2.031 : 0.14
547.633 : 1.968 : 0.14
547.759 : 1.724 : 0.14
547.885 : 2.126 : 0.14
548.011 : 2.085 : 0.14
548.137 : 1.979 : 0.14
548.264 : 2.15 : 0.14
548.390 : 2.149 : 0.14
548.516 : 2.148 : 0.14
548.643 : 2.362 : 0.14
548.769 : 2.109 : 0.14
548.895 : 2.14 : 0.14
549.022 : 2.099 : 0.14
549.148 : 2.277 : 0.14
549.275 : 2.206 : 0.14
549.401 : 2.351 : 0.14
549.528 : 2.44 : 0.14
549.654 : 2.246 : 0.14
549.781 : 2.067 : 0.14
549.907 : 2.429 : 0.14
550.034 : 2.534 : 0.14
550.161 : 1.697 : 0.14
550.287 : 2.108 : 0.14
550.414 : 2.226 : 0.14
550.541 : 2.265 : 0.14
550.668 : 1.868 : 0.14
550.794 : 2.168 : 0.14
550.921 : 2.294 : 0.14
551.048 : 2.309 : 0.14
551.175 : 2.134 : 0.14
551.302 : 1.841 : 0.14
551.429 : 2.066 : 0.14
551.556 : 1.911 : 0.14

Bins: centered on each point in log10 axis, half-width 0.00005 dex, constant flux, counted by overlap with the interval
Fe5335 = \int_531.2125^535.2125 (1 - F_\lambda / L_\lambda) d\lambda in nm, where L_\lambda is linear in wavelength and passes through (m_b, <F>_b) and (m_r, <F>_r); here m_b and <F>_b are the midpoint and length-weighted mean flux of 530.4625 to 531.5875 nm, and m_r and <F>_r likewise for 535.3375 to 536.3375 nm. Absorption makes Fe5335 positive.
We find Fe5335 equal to 0.54 nm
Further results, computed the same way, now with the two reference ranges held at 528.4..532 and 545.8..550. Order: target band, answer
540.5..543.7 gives 0.14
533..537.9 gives 0.07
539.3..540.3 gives 0.03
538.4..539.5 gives 0.00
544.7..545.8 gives 0.07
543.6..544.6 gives -0.02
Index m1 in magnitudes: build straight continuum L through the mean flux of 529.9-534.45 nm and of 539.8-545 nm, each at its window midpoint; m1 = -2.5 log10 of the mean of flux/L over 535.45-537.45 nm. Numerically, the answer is -0.06 mag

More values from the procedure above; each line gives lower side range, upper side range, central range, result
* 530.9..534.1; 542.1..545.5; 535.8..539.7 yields -0.05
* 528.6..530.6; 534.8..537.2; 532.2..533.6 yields 0.13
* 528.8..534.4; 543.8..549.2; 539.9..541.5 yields 0.03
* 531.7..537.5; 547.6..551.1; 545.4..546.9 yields 0.01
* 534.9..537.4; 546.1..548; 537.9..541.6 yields 0.03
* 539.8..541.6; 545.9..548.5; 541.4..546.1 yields -0.02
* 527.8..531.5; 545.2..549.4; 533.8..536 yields 0.00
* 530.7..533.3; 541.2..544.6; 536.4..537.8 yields 0.03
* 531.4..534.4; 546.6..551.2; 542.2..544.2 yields 0.01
